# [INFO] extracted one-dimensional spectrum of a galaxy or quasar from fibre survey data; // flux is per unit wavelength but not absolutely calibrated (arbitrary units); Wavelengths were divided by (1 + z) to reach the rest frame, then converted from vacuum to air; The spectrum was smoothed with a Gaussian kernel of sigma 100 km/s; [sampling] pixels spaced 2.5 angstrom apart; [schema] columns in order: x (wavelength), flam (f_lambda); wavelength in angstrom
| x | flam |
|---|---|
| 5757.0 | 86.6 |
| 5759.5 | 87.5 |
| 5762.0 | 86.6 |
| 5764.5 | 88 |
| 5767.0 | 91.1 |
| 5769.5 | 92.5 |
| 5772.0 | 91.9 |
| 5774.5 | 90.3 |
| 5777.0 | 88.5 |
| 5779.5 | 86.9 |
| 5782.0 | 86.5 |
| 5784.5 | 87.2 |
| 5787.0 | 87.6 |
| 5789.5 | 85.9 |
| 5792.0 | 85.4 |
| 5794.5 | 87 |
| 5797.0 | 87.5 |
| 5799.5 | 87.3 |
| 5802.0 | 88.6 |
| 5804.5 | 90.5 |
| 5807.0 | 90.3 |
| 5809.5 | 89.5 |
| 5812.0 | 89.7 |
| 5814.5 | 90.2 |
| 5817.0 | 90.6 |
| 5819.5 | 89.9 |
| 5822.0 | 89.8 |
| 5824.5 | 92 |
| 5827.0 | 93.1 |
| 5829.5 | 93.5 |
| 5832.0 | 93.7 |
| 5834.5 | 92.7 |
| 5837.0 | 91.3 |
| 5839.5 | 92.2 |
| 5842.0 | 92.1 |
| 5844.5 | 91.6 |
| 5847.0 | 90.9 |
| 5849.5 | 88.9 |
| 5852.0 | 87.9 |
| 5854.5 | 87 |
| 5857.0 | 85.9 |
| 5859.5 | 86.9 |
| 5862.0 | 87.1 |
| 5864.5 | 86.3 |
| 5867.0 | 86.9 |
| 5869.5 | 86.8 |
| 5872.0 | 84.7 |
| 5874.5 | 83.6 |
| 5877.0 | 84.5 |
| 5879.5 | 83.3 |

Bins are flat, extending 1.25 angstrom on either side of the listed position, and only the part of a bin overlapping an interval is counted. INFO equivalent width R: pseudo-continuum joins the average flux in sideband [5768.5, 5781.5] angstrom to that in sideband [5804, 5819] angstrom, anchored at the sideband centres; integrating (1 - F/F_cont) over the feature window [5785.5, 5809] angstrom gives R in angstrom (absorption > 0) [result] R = 0.6 angstrom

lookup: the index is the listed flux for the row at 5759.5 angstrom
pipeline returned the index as 87.5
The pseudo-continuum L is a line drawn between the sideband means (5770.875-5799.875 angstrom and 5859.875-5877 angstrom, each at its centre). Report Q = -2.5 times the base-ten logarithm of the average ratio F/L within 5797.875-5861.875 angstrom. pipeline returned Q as -0.043 mag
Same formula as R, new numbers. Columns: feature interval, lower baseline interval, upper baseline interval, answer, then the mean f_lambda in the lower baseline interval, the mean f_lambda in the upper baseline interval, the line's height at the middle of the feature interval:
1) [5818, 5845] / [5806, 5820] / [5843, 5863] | -0.8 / 90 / 88.3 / 89.3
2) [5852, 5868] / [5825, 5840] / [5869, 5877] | 0.1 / 92.7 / 84.8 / 87.3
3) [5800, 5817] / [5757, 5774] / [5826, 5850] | 0.2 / 89.4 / 92.1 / 91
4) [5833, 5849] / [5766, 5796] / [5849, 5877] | -0.9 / 88.4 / 86.4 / 86.9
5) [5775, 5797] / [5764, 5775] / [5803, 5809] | 0.9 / 91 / 90.2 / 90.6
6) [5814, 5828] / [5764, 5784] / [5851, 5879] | -0.5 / 89.4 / 86.1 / 87.7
